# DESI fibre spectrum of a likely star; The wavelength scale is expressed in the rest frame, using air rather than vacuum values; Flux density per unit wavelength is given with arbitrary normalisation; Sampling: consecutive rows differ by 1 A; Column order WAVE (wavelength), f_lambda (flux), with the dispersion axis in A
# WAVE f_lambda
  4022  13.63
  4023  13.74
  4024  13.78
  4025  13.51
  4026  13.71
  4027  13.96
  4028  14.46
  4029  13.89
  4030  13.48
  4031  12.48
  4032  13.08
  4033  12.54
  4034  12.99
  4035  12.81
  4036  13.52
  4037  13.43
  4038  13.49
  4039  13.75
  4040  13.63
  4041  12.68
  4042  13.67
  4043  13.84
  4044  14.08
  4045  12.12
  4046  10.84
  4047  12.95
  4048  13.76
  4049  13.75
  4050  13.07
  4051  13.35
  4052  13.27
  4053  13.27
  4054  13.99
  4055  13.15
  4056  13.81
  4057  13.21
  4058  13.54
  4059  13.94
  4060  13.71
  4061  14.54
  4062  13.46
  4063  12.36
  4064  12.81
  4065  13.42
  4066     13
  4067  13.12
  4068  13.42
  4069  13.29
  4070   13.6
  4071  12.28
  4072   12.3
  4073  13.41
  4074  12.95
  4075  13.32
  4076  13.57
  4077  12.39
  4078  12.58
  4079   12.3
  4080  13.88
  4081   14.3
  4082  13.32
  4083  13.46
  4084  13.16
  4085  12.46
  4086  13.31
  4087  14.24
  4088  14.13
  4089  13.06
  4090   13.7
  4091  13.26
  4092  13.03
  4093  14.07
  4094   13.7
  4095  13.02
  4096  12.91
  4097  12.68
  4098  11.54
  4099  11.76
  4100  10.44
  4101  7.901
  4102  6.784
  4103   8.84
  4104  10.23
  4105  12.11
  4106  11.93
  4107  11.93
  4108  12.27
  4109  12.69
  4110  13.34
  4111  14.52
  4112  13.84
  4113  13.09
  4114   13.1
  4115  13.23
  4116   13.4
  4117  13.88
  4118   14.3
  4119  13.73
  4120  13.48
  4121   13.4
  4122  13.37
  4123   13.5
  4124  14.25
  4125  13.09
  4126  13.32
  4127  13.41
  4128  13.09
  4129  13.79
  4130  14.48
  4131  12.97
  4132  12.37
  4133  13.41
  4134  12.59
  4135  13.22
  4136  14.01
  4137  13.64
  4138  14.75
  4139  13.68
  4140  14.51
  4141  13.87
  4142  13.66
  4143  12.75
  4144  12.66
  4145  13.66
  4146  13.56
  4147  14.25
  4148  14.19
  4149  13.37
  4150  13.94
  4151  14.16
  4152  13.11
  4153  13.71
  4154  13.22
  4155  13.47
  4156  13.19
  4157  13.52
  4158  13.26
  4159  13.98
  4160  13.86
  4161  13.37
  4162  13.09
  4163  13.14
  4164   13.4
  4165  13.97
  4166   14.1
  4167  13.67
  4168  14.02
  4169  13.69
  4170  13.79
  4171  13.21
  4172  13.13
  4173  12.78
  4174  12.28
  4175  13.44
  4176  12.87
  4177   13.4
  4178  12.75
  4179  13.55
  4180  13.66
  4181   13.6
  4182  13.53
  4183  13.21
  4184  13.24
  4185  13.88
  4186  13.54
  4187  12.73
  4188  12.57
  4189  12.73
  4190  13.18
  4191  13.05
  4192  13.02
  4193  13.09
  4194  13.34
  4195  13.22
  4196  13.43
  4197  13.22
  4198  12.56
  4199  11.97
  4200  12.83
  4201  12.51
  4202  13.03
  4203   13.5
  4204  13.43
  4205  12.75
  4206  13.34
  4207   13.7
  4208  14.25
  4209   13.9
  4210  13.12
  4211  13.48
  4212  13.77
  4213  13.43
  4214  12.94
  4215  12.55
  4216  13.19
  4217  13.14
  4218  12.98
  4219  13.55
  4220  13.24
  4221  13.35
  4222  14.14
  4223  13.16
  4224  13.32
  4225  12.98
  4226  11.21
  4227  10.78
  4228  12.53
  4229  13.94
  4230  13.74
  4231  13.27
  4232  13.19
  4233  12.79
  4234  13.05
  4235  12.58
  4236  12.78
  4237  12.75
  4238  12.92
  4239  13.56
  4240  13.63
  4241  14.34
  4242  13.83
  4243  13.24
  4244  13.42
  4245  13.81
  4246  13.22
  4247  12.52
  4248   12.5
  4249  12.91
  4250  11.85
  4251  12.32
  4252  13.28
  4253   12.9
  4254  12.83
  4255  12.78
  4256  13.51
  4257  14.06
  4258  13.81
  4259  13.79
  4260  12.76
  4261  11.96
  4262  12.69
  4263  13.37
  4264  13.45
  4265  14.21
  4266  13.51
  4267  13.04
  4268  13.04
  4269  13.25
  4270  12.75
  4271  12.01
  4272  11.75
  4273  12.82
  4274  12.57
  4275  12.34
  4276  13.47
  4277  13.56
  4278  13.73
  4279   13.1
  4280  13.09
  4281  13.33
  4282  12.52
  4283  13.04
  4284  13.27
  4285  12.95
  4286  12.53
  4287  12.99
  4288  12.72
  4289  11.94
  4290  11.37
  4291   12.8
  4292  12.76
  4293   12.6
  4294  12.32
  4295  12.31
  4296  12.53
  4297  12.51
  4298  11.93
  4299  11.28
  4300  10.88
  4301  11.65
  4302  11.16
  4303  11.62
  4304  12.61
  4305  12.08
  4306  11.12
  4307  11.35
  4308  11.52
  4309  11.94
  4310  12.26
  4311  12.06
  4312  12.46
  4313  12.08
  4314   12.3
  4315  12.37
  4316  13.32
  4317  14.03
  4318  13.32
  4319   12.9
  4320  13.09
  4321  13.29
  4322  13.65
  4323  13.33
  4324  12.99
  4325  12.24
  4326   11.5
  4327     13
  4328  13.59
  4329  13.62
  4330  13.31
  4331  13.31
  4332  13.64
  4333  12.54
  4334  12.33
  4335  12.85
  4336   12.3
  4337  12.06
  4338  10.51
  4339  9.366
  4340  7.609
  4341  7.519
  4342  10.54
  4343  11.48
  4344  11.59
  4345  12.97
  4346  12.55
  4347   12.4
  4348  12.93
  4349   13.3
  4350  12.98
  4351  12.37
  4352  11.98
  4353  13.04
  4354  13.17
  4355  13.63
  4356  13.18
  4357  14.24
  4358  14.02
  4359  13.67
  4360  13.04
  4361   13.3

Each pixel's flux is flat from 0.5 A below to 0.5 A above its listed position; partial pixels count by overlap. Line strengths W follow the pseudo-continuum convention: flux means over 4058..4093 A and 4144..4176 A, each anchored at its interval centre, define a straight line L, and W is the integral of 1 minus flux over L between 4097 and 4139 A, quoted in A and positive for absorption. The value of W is 2.13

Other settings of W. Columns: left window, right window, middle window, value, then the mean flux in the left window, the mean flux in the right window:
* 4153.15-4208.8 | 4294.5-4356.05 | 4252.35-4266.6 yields -0.6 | 13.3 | 12.2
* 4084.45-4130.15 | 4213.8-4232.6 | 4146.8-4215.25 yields -2.2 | 12.8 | 13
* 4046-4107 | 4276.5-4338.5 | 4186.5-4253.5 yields -2.3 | 12.8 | 12.5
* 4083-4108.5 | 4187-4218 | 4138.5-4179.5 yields -2.5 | 12.1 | 13.1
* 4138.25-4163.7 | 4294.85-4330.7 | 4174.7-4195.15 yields 0.2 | 13.6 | 12.4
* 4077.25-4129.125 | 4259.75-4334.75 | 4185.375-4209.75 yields -0.8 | 12.8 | 12.6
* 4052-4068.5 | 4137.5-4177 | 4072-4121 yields 2.7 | 13.4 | 13.5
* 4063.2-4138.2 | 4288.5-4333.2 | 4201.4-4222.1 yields -1.1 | 12.9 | 12.5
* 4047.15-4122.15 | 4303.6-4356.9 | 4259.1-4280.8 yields -0.9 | 12.9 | 12.3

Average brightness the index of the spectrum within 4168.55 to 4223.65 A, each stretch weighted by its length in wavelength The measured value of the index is 13.2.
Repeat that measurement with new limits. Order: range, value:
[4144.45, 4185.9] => 13.5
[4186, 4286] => 13.1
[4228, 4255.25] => 13.1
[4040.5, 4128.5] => 13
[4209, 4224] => 13.3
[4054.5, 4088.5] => 13.3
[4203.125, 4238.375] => 13.1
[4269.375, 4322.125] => 12.5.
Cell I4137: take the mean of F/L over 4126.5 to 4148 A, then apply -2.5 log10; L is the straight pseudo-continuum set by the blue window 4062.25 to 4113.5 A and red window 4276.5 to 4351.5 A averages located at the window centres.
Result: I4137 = -0.08 mag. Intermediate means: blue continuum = 12.7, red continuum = 12.3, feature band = 13.6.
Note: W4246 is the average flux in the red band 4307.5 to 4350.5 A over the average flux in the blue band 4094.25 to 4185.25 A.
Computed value 0.94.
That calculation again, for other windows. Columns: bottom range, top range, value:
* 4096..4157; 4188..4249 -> 1.01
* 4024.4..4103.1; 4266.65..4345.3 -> 0.95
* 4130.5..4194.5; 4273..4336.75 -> 0.94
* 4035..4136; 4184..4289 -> 1.00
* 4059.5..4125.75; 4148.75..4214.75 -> 1.03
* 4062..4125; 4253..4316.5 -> 0.98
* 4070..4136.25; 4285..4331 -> 0.97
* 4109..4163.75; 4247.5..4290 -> 0.96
